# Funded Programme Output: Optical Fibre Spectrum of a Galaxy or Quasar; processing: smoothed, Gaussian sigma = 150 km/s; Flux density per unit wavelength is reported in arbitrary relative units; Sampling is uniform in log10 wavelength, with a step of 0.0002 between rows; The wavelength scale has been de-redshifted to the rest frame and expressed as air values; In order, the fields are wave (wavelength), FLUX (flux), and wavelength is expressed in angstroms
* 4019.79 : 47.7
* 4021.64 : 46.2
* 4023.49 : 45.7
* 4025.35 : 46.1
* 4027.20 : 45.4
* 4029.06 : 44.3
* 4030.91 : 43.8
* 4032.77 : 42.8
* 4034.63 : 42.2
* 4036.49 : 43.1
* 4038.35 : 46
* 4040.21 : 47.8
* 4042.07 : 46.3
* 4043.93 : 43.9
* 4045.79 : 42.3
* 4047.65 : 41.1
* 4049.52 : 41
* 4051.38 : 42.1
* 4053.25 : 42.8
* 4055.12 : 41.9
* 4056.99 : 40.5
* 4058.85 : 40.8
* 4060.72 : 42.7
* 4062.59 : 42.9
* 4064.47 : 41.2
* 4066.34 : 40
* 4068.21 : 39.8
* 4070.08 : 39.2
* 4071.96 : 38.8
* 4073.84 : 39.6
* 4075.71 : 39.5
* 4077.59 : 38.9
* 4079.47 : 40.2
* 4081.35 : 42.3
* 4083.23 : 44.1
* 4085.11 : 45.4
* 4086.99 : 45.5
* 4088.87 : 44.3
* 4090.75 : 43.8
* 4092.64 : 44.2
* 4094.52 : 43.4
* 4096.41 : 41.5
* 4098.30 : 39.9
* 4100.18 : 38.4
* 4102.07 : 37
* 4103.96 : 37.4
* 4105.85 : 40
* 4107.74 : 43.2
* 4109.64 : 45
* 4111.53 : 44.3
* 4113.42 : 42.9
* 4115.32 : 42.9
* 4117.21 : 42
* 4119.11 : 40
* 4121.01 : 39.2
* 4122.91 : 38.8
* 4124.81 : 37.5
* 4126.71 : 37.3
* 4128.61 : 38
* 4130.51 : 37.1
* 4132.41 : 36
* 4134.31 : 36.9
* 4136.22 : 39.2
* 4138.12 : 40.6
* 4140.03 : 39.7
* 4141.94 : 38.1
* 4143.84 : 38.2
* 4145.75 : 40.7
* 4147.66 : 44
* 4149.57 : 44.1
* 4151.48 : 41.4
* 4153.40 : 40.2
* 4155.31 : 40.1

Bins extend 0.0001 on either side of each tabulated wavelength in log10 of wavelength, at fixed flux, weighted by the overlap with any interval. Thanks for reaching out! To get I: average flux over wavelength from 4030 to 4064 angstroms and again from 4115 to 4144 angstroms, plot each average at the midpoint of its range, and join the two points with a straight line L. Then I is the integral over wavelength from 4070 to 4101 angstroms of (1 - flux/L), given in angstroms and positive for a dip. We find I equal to -0.6 angstroms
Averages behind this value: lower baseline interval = 43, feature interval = 41.8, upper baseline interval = 38.8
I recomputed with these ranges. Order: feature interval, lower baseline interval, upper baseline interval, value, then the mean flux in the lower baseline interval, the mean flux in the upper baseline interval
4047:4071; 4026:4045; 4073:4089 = 1.2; 44.6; 42.1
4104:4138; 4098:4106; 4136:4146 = -1.0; 38.3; 39.4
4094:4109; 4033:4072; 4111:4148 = 0.2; 42.3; 39.5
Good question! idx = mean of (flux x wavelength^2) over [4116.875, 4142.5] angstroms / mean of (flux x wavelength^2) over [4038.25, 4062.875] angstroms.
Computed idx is 0.93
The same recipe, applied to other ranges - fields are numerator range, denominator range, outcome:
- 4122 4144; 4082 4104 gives 0.92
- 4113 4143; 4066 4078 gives 1.02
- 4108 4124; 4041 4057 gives 1.02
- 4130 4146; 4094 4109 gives 0.98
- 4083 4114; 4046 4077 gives 1.05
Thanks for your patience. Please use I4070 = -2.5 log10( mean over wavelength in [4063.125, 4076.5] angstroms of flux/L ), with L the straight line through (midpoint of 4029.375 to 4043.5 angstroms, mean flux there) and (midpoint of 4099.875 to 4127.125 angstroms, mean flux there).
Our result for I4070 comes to 0.08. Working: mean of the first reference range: 44.5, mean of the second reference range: 40.5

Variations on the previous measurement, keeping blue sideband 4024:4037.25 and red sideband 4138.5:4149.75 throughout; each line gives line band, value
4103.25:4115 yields -0.017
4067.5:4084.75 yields 0.057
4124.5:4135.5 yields 0.106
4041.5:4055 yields 0.021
